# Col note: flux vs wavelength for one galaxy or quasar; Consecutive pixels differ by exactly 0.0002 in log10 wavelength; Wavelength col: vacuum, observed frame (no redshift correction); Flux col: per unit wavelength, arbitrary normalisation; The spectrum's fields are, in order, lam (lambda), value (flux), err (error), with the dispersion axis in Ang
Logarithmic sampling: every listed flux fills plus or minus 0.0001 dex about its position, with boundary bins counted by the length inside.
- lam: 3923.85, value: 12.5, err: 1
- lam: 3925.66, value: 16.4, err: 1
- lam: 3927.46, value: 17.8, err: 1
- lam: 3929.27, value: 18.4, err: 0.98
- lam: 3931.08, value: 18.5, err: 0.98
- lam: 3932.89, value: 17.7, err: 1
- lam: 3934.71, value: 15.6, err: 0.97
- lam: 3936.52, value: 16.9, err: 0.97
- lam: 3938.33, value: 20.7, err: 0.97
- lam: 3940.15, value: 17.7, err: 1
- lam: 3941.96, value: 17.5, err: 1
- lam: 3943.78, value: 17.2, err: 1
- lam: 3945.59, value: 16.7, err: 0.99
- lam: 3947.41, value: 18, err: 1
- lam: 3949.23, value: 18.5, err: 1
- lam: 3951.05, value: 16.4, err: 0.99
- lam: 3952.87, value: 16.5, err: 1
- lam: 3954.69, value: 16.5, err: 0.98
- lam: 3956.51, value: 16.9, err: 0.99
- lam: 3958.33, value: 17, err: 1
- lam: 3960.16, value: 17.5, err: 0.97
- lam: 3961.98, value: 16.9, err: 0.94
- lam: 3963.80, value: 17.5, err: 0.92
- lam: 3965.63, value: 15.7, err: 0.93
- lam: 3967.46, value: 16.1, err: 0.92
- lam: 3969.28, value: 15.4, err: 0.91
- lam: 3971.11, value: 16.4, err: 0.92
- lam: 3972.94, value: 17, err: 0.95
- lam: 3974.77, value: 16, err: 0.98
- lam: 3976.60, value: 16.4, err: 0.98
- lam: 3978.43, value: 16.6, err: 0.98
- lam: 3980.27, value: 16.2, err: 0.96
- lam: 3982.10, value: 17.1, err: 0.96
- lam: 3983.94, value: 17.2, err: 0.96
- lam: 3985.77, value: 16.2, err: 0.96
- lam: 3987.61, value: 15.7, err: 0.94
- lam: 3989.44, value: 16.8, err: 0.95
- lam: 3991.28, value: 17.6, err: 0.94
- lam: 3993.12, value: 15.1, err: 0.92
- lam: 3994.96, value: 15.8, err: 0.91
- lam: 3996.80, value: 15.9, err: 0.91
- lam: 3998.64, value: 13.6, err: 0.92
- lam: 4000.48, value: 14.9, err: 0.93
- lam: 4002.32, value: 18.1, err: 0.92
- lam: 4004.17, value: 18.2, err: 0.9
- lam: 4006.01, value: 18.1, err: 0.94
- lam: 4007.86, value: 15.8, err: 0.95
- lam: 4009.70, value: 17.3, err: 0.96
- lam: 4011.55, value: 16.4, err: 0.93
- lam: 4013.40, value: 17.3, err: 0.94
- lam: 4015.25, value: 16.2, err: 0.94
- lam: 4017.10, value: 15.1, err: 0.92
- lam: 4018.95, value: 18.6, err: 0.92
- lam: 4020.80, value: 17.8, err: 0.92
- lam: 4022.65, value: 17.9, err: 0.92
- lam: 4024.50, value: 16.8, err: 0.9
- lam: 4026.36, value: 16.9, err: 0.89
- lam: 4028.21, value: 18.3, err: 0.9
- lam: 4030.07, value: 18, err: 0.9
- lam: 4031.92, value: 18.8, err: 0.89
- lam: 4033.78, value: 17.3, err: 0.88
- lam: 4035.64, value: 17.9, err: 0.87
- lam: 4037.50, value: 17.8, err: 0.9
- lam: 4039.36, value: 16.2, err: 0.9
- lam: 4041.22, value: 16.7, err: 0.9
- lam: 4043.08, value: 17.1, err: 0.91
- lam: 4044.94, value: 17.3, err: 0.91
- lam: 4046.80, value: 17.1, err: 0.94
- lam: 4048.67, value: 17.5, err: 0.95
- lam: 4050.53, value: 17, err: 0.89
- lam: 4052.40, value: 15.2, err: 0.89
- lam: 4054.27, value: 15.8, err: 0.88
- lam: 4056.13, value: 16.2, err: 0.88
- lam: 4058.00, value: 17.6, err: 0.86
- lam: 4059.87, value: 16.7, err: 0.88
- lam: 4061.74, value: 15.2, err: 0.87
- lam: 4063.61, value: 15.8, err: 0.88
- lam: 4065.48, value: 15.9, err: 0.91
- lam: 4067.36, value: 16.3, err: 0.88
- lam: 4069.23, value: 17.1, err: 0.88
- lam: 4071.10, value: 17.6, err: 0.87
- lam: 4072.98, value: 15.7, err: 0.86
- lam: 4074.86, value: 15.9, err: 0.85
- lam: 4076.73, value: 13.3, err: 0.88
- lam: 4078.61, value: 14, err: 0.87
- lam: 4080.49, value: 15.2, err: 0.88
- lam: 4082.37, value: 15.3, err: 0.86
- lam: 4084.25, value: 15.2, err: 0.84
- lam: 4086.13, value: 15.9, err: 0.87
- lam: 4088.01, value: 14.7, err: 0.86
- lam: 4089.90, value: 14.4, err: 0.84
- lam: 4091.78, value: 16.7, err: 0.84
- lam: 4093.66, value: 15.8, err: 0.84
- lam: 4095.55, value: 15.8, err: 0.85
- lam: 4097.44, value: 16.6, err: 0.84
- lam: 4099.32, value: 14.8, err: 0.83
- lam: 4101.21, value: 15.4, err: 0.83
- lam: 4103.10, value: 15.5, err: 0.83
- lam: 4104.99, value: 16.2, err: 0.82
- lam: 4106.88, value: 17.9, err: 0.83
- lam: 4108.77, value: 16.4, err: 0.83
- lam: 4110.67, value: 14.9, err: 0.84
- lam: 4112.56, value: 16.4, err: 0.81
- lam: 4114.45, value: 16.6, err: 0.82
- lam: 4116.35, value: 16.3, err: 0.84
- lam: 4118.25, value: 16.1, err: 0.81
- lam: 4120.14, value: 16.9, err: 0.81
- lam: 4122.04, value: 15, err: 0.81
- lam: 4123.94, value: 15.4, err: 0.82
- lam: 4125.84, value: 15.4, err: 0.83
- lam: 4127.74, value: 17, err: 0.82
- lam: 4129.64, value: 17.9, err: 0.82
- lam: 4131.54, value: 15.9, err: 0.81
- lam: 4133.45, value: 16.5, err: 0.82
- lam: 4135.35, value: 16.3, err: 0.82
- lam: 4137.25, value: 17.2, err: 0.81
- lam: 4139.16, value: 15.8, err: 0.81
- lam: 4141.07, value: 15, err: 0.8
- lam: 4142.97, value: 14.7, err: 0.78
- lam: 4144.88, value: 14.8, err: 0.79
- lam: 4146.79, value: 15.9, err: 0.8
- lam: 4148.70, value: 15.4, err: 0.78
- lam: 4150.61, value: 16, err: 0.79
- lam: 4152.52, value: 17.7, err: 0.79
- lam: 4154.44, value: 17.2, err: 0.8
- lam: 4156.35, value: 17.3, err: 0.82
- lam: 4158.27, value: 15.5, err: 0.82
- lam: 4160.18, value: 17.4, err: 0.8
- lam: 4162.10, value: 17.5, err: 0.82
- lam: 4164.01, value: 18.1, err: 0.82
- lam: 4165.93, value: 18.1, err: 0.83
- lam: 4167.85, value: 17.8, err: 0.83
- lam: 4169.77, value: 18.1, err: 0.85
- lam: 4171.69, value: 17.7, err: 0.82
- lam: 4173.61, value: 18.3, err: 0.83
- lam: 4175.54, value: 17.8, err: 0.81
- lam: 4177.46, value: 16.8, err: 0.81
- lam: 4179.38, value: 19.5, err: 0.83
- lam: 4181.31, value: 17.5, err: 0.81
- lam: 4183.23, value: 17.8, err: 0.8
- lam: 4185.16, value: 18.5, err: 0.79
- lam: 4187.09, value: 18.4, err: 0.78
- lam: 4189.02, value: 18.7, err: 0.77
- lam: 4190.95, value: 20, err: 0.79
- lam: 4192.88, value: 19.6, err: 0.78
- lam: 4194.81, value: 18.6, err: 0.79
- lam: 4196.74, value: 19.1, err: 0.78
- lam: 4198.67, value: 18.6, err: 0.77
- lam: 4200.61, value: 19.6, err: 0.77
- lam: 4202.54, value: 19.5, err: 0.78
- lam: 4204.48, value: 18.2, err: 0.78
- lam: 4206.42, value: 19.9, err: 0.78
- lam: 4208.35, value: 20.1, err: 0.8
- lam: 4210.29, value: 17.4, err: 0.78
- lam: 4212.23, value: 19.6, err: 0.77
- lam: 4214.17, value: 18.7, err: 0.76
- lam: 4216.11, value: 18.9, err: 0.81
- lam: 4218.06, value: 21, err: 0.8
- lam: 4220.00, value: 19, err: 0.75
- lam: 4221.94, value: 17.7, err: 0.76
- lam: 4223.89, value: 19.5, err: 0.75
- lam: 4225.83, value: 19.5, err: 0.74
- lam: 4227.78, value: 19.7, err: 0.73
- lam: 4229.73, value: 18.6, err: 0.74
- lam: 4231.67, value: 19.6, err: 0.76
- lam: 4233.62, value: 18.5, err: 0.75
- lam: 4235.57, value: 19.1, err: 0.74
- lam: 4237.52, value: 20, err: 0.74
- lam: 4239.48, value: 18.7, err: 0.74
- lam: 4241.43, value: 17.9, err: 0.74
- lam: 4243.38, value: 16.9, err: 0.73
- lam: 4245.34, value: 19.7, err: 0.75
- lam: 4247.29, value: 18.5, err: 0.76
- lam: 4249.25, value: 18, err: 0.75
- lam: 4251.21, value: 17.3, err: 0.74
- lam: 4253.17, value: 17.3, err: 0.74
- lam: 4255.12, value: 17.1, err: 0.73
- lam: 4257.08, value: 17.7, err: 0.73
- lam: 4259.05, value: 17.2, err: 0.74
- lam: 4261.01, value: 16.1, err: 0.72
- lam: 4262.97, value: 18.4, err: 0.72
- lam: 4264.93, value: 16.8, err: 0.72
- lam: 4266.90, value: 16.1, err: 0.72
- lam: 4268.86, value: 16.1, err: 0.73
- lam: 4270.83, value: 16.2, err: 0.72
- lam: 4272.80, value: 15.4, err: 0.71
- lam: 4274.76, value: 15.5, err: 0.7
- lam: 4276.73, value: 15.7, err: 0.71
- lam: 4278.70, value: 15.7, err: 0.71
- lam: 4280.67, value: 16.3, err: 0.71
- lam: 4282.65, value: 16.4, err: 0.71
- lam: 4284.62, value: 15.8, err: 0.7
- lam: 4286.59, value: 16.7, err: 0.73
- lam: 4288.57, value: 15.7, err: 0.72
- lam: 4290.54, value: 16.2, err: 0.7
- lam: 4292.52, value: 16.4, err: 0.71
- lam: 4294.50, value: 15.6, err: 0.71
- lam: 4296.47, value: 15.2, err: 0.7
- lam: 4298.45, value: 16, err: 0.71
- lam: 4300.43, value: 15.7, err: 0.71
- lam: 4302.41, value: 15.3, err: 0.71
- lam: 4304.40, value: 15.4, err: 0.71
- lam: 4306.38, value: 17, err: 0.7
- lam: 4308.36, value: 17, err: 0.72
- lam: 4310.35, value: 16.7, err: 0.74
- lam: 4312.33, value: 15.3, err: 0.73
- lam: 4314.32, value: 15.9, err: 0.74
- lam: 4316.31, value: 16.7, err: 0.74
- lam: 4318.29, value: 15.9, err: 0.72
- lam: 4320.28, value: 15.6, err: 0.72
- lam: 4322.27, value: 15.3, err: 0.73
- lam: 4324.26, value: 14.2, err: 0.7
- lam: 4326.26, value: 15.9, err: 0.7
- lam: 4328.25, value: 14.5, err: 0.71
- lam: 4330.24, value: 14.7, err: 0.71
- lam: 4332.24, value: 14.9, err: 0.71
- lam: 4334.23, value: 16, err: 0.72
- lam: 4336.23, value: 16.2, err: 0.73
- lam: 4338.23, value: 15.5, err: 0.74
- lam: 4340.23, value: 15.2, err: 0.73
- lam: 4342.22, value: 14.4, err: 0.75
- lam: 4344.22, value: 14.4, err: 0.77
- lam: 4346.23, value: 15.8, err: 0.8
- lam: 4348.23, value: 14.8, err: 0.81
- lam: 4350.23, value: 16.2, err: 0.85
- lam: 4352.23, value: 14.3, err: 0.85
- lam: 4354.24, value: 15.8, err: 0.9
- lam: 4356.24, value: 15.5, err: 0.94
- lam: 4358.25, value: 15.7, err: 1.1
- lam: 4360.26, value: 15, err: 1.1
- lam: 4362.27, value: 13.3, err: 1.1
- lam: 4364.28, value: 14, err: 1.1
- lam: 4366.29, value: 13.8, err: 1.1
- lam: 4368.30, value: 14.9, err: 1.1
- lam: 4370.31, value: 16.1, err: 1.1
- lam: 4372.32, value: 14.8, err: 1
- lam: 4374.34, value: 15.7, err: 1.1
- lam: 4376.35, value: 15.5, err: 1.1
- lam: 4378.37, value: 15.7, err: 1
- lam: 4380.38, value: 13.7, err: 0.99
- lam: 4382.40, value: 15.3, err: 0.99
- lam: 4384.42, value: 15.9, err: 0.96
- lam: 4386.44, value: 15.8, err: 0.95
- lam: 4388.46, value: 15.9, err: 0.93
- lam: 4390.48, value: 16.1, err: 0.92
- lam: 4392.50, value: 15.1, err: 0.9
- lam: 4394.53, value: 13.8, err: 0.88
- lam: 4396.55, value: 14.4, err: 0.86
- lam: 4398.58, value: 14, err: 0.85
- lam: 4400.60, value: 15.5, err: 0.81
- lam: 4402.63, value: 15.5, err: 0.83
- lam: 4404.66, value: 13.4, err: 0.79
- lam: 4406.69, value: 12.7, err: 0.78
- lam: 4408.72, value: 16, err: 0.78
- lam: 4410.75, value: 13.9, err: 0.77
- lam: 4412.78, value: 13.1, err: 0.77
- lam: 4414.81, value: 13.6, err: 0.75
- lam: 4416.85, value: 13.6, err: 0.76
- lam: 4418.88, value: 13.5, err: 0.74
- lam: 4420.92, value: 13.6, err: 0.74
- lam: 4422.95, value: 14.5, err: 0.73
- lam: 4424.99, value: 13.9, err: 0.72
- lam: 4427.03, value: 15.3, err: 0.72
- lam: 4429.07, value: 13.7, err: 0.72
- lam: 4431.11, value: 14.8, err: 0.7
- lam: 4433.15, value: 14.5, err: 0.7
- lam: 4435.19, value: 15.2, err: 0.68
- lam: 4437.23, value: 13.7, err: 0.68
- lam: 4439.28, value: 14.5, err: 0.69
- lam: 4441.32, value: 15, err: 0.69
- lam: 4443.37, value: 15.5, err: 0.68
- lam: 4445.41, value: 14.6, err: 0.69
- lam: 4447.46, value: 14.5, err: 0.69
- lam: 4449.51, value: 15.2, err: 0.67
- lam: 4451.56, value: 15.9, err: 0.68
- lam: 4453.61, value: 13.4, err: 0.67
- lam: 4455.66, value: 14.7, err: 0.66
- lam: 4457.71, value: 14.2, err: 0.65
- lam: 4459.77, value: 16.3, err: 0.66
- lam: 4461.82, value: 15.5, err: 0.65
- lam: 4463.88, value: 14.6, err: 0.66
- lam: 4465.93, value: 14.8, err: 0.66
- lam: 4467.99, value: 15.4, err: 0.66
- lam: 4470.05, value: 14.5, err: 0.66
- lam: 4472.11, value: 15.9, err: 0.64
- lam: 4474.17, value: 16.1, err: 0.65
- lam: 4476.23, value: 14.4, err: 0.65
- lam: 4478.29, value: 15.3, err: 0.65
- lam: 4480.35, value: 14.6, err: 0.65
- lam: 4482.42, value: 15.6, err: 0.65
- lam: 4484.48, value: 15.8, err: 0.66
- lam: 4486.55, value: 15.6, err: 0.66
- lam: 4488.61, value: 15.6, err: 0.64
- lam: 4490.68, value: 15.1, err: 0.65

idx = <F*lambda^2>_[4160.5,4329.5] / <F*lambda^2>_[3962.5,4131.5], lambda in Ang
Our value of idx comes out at 1.17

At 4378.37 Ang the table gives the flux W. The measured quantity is 15.7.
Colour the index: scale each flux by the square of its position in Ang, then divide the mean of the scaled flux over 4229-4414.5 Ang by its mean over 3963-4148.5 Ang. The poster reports 1.1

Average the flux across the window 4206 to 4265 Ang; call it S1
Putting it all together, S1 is 18.5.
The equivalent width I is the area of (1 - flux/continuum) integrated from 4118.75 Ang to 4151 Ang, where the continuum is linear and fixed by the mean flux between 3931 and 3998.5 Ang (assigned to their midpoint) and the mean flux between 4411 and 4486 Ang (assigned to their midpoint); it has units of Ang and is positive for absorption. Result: 0.2 Ang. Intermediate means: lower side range 16.8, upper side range 14.7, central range 16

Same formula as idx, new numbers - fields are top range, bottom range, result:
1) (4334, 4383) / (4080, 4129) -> 1.07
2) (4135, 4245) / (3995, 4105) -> 1.18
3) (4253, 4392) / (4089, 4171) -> 1.05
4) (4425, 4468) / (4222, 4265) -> 0.89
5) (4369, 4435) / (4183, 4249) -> 0.84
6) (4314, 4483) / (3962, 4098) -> 1.08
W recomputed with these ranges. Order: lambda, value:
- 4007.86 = 15.8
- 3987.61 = 15.7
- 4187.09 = 18.4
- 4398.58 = 14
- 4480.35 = 14.6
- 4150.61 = 16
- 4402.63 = 15.5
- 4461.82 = 15.5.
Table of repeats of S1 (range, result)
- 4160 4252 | 18.7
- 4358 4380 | 14.9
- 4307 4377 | 15.3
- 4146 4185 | 17.4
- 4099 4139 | 16.2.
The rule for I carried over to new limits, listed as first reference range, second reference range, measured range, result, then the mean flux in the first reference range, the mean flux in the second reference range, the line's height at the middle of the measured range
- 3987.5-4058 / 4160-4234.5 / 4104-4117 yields 1.0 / 16.9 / 18.7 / 17.8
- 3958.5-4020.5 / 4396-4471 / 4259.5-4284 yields -1.6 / 16.5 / 14.5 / 15.2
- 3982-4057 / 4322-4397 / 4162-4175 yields -1.5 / 16.8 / 15.1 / 16.1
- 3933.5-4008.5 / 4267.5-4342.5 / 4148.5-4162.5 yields -0.5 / 16.7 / 15.8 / 16.2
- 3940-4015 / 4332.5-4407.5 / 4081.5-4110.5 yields 0.7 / 16.7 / 15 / 16.2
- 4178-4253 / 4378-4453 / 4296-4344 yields 3.0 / 18.8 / 14.6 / 16.6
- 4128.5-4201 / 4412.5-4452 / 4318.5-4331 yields 0.4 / 17.4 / 14.4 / 15.6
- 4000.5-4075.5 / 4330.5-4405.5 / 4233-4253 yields -3.3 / 16.9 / 15.1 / 15.8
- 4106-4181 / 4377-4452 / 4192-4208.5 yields -3.0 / 16.7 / 14.6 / 16.3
